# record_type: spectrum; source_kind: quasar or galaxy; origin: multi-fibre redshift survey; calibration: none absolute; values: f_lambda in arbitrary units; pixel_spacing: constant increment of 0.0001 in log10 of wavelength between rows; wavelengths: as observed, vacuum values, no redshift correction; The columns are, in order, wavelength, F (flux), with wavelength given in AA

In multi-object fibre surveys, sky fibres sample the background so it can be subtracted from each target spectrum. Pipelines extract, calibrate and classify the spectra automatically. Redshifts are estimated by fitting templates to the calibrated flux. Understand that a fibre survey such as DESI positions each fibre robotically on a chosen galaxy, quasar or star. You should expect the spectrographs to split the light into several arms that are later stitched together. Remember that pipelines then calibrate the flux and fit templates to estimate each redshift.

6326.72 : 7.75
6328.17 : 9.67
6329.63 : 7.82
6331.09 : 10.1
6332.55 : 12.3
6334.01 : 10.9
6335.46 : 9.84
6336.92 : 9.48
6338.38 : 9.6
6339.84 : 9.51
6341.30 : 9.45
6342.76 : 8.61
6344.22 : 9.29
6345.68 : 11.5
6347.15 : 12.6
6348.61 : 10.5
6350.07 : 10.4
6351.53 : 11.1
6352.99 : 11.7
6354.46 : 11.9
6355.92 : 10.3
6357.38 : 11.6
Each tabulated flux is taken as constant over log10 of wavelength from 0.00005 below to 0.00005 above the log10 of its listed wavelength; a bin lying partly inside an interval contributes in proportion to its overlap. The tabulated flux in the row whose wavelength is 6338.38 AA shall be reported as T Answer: 9.6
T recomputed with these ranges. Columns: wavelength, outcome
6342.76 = 8.61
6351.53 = 11.1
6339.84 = 9.51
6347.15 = 12.6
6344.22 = 9.29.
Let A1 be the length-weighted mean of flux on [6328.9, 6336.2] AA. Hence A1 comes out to 10.2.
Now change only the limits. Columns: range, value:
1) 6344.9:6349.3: 11.5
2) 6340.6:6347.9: 10.3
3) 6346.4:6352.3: 11.2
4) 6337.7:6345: 9.31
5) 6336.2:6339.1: 9.54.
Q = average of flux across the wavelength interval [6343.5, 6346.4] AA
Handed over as 10.4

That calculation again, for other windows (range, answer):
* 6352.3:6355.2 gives 11.8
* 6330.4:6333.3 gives 11.2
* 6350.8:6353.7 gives 11.4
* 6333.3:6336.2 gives 10.4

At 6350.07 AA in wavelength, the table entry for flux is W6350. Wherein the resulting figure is 10.4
